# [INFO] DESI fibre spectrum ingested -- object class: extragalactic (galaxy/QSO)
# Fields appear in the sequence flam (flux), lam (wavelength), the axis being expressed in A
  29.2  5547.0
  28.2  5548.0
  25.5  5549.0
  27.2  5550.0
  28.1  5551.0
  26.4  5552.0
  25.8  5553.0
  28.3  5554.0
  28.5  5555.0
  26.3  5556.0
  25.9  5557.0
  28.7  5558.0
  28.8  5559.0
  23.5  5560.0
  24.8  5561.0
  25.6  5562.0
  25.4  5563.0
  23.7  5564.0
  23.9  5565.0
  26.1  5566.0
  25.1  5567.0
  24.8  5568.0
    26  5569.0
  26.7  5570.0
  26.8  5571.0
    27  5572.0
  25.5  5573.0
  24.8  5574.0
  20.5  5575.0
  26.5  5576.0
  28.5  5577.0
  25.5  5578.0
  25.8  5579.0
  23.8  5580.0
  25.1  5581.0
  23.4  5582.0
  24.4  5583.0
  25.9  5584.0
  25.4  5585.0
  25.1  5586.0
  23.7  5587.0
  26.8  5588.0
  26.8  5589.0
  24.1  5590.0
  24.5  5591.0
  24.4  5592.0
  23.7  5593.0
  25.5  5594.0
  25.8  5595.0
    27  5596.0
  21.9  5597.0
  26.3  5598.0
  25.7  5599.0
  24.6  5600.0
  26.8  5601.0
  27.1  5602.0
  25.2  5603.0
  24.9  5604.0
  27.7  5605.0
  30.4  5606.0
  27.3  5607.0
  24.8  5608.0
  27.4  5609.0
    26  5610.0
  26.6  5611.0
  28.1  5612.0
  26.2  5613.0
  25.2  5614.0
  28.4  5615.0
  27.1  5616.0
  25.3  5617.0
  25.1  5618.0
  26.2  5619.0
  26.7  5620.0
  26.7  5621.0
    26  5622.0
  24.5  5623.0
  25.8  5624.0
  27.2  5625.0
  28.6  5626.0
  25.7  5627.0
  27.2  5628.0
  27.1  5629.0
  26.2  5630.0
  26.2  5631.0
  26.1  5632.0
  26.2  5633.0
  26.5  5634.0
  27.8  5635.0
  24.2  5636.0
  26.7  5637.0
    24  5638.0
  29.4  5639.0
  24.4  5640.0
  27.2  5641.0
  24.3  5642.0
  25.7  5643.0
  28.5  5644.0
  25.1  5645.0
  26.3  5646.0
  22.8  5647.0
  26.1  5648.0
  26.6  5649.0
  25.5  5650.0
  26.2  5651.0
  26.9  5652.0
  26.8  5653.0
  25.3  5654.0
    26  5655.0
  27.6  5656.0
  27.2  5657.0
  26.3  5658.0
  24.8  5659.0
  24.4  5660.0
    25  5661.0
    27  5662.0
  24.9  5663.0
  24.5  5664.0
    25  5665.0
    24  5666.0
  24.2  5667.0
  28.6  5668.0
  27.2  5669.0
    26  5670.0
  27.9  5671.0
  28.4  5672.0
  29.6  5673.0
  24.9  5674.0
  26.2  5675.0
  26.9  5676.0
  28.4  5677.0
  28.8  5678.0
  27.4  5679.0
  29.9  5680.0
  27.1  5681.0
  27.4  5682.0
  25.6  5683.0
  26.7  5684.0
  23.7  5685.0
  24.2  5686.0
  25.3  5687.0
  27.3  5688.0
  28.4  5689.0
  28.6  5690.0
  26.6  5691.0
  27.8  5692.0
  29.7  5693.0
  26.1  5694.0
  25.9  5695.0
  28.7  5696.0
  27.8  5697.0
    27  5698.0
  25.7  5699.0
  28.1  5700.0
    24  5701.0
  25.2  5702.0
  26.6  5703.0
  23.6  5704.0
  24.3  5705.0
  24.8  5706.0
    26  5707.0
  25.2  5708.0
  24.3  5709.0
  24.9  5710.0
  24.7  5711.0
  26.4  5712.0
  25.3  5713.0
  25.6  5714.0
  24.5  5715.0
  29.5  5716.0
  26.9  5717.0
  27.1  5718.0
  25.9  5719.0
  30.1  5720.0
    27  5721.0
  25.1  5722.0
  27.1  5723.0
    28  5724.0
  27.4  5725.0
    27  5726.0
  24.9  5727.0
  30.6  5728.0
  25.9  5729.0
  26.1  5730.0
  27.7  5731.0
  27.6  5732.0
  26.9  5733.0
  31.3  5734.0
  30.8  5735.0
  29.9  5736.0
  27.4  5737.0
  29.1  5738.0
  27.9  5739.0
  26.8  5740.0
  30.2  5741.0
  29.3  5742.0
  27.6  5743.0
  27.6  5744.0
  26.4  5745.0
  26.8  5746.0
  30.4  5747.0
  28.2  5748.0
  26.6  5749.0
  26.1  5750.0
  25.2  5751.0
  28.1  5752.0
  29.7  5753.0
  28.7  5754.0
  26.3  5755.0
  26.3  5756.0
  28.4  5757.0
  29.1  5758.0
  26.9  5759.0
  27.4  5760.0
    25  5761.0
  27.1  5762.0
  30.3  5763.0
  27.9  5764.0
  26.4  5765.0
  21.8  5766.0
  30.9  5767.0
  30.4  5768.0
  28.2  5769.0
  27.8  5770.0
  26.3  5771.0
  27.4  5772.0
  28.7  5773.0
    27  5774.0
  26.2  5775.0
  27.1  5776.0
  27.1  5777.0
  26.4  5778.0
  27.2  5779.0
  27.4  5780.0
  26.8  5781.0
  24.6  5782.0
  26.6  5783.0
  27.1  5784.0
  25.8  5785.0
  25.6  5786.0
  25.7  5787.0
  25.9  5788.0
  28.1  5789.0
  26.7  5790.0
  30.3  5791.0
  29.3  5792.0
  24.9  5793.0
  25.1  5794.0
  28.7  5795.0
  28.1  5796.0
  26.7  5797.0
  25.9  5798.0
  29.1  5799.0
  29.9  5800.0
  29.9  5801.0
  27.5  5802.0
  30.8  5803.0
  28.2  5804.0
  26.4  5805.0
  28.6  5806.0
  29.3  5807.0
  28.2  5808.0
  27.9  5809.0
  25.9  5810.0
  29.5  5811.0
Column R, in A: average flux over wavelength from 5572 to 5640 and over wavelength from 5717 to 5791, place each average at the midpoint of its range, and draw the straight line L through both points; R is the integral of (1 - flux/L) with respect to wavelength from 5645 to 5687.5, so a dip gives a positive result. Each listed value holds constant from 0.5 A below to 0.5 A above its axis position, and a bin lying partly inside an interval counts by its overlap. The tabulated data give 0.4 A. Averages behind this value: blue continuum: 25.9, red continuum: 27.4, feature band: 26.3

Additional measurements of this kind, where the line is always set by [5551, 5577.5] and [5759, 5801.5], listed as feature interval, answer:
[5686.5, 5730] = 0.5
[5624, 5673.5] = 0.4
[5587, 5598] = 0.5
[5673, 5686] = -0.1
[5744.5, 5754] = -0.2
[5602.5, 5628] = -0.3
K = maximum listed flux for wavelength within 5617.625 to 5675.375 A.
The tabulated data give 29.6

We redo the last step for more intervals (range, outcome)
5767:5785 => 30.9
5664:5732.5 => 30.6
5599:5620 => 30.4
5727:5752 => 31.3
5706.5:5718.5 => 29.5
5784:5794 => 30.3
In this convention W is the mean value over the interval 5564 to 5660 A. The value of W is 25.9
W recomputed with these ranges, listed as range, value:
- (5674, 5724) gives 26.5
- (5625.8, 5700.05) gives 26.5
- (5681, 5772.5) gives 27.1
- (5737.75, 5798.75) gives 27.3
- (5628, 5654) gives 26.1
